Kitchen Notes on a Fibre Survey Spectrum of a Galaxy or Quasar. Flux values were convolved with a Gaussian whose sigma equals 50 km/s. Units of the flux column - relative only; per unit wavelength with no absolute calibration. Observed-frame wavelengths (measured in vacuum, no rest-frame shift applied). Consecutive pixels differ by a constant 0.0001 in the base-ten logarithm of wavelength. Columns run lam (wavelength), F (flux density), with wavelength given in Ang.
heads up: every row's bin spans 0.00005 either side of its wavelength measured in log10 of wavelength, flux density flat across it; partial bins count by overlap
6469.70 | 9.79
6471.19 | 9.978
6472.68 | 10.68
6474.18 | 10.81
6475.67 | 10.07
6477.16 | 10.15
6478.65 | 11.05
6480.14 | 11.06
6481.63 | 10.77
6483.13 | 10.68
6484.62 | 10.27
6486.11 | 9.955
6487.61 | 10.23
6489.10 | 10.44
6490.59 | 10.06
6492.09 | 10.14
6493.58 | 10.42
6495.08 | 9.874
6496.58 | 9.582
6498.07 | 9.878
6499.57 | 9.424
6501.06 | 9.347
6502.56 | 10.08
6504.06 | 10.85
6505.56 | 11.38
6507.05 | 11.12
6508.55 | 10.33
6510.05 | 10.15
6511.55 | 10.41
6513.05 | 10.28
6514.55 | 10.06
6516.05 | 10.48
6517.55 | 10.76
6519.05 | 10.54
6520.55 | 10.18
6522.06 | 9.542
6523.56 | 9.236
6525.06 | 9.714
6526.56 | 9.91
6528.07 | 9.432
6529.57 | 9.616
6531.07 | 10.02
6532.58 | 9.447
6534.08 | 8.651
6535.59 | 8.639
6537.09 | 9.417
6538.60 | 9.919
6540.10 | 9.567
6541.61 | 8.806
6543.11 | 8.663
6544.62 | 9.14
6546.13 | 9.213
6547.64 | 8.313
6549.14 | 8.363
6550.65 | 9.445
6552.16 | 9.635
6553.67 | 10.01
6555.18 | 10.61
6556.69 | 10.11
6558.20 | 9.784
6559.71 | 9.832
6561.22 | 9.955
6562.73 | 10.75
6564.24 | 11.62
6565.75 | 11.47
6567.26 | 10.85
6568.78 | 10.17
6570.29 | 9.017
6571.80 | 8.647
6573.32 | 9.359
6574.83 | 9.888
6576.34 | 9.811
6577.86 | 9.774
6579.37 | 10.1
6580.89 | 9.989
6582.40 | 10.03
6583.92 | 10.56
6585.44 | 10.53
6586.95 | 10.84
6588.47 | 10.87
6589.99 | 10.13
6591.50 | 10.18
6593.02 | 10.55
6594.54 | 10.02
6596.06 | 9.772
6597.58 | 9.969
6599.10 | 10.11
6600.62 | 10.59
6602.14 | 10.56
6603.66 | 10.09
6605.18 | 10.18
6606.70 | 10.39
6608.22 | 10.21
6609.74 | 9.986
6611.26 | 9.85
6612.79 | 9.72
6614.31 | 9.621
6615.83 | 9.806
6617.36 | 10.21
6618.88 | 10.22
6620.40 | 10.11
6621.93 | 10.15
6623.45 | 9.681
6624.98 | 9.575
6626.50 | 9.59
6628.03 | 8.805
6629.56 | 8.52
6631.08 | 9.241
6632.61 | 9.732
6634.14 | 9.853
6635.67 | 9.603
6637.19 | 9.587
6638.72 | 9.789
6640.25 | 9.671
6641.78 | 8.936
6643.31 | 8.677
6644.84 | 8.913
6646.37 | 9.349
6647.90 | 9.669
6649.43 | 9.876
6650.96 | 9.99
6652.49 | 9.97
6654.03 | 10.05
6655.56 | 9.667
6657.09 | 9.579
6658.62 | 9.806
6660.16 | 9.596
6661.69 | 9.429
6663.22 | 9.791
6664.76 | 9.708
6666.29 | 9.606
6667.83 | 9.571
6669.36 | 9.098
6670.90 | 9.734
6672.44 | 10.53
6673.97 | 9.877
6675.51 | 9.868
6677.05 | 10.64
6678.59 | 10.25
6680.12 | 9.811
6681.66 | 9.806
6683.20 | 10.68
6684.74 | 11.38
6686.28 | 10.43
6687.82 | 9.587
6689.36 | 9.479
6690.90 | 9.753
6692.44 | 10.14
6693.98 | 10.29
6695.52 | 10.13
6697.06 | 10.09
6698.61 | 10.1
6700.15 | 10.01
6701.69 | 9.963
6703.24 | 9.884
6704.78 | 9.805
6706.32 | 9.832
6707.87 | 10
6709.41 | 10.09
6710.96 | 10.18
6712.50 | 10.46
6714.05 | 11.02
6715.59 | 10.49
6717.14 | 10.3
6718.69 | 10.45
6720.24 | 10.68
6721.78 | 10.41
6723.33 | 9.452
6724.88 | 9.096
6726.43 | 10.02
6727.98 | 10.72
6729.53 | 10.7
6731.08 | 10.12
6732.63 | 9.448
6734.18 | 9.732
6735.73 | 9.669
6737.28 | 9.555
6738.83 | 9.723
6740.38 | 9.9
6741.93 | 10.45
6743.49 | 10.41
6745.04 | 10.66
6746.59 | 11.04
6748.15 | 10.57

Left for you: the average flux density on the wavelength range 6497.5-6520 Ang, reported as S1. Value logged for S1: 10.3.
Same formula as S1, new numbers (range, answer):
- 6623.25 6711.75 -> 9.78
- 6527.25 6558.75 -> 9.37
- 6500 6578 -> 9.85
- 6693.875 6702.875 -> 10.1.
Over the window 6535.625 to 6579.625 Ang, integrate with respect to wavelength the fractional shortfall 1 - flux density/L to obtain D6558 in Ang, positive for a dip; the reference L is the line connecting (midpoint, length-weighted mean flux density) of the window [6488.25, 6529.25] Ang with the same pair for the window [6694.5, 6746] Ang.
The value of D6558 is 1.8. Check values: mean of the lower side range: 10.1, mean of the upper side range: 10.1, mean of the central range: 9.71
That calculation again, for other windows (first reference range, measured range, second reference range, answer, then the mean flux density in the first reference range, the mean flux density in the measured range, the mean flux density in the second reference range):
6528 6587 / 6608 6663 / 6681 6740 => 1.6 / 9.74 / 9.64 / 10.1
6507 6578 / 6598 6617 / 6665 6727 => -0.4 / 9.79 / 10.1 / 10.1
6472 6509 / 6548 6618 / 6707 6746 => 1.3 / 10.3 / 10.1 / 10.2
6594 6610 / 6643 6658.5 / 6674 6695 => 0.8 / 10.2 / 9.61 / 10.2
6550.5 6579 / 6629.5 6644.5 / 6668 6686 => 1.1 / 10.1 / 9.39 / 10.1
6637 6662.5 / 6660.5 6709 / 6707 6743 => -0.8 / 9.56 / 9.98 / 10.1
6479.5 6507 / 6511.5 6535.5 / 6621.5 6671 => 0.7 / 10.3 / 9.84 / 9.53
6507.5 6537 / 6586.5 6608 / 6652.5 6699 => -0.8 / 9.86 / 10.3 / 9.95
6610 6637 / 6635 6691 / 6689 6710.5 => 0.3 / 9.67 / 9.78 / 9.98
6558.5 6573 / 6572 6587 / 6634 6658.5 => 0.2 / 10.2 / 10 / 9.58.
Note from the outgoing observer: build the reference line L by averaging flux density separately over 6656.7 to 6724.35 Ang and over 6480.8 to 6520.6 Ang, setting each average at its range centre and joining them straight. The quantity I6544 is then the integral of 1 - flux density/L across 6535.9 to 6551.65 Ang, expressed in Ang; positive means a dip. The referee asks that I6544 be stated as 1.8 Ang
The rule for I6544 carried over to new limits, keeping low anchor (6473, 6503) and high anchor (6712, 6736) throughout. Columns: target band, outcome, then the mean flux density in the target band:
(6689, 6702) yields 0.2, 10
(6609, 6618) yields 0.3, 9.85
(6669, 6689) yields 0.1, 10.1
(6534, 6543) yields 0.9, 9.17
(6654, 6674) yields 1.0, 9.7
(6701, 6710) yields 0.2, 9.93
